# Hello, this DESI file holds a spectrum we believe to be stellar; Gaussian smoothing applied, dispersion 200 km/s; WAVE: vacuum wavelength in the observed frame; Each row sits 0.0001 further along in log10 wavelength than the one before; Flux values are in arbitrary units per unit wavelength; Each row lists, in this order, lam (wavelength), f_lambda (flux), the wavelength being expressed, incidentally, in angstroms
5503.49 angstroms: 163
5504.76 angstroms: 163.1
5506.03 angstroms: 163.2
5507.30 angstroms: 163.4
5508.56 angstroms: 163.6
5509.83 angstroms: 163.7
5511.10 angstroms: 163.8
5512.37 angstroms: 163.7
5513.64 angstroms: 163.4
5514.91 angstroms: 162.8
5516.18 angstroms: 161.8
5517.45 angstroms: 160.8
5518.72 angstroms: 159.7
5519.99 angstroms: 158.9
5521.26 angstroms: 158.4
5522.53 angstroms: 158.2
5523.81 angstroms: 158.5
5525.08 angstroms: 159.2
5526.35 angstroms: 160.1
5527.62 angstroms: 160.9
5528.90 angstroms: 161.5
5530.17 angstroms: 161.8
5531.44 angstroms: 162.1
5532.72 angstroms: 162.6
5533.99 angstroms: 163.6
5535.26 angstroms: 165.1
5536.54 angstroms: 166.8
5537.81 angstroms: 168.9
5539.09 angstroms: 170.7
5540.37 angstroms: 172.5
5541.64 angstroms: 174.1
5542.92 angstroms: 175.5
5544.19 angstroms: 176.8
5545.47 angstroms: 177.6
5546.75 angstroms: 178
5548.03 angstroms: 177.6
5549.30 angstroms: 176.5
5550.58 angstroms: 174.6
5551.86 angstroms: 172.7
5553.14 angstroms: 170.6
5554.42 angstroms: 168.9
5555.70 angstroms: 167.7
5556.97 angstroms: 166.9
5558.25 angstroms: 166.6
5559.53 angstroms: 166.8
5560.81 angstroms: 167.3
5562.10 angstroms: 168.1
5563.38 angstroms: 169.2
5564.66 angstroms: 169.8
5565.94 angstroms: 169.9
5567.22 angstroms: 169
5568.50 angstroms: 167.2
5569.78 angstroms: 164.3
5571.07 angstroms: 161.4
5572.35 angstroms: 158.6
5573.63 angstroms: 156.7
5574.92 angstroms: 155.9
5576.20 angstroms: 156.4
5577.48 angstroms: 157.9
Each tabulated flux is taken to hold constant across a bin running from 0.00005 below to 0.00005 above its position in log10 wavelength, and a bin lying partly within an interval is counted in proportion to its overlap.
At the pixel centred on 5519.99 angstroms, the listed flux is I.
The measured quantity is 158.9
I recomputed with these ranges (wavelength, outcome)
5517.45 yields 160.8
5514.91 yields 162.8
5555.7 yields 167.7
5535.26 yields 165.1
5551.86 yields 172.7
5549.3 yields 176.5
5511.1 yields 163.8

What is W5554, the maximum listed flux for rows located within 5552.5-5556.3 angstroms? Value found 170.6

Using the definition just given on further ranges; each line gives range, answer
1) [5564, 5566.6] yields 169.9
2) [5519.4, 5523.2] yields 158.9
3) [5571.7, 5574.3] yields 158.6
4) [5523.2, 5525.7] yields 159.2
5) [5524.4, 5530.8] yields 161.8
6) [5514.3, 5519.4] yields 162.8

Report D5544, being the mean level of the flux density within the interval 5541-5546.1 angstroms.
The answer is 176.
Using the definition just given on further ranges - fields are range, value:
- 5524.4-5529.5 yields 160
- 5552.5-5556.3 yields 169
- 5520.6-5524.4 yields 158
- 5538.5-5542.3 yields 172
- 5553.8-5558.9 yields 168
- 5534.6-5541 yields 169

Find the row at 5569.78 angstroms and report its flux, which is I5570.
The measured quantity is 164.3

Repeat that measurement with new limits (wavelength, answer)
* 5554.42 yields 168.9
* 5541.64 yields 174.1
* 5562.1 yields 168.1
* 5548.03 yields 177.6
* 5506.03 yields 163.2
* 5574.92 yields 155.9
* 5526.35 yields 160.1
